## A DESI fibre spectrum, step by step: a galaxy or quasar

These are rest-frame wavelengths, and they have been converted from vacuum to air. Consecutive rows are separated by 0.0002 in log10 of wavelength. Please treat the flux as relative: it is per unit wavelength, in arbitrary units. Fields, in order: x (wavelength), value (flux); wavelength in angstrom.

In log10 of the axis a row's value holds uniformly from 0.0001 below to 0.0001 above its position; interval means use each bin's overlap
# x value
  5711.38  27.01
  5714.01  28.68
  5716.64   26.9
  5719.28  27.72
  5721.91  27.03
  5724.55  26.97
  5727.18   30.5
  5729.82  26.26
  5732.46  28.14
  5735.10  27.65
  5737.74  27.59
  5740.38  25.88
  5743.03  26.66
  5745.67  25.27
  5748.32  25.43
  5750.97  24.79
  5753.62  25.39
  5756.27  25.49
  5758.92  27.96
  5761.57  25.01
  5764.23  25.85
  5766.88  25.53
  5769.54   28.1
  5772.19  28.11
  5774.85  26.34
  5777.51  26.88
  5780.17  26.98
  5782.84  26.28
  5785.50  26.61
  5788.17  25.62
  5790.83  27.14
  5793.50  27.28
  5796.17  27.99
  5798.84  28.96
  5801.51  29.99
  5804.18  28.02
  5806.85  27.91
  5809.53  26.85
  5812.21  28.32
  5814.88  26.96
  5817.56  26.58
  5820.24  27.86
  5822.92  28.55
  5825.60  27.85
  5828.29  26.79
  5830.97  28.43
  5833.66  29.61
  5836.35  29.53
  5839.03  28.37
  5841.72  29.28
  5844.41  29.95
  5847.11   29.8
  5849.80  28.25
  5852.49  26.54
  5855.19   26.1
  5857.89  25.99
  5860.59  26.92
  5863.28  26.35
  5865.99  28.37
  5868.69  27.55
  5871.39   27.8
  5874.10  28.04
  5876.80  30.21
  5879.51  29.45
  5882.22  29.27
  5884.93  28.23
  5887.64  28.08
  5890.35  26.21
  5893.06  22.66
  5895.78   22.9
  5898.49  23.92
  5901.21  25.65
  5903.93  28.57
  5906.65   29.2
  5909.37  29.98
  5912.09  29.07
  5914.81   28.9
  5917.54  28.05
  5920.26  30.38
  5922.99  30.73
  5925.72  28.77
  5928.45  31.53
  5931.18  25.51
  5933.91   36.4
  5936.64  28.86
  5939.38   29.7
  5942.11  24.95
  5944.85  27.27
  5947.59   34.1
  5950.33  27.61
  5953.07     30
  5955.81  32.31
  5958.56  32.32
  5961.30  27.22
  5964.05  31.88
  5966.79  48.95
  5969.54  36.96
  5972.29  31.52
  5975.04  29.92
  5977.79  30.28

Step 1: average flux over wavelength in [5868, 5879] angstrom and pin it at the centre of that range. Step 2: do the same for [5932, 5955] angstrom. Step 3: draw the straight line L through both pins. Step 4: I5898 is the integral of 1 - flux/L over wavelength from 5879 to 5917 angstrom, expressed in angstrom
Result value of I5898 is 2.3 angstrom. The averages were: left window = 28.5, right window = 29.8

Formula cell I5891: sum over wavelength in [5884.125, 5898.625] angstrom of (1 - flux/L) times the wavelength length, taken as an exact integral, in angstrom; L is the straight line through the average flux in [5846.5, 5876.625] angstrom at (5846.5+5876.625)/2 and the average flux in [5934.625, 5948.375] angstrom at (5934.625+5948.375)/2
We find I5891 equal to 1.4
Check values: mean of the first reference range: 27.5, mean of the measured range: 25.4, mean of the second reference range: 29.1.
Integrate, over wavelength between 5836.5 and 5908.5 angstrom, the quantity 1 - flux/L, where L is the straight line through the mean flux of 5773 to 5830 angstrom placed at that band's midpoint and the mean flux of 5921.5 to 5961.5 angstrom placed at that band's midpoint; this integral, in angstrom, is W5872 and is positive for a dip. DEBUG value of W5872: 2.93 angstrom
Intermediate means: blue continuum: 27.4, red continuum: 29.9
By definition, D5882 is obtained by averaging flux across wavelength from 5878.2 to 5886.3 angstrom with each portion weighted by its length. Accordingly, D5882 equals 29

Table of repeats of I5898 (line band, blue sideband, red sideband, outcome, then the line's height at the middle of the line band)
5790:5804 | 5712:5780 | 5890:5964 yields -0.5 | 27.3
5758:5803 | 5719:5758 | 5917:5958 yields 0.5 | 27.4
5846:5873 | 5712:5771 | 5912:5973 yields 1.8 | 29.3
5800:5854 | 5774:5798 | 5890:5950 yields -1.9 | 27.3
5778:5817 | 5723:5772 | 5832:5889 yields -0.2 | 27.4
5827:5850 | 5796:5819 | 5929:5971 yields -0.1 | 28.7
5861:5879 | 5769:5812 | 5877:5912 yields -0.5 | 27.3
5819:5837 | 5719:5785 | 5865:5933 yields -0.6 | 27.4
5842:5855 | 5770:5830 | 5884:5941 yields -0.3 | 27.8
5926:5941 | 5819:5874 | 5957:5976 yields 1.1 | 32.5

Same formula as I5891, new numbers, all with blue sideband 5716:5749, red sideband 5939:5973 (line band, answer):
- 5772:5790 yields 1.0 angstrom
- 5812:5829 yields 0.9 angstrom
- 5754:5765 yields 0.7 angstrom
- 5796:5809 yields 0.1 angstrom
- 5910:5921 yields 0.7 angstrom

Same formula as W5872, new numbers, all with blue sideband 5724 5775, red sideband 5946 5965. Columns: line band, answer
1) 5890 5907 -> 2.4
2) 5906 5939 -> 0.3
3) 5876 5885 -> 0.0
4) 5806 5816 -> 0.1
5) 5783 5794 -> 0.3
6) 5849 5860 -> 0.8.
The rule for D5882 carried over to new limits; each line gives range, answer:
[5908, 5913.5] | 29.6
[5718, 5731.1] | 27.7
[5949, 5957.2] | 30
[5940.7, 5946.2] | 26.2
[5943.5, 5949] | 30.7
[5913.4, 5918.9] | 28.5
